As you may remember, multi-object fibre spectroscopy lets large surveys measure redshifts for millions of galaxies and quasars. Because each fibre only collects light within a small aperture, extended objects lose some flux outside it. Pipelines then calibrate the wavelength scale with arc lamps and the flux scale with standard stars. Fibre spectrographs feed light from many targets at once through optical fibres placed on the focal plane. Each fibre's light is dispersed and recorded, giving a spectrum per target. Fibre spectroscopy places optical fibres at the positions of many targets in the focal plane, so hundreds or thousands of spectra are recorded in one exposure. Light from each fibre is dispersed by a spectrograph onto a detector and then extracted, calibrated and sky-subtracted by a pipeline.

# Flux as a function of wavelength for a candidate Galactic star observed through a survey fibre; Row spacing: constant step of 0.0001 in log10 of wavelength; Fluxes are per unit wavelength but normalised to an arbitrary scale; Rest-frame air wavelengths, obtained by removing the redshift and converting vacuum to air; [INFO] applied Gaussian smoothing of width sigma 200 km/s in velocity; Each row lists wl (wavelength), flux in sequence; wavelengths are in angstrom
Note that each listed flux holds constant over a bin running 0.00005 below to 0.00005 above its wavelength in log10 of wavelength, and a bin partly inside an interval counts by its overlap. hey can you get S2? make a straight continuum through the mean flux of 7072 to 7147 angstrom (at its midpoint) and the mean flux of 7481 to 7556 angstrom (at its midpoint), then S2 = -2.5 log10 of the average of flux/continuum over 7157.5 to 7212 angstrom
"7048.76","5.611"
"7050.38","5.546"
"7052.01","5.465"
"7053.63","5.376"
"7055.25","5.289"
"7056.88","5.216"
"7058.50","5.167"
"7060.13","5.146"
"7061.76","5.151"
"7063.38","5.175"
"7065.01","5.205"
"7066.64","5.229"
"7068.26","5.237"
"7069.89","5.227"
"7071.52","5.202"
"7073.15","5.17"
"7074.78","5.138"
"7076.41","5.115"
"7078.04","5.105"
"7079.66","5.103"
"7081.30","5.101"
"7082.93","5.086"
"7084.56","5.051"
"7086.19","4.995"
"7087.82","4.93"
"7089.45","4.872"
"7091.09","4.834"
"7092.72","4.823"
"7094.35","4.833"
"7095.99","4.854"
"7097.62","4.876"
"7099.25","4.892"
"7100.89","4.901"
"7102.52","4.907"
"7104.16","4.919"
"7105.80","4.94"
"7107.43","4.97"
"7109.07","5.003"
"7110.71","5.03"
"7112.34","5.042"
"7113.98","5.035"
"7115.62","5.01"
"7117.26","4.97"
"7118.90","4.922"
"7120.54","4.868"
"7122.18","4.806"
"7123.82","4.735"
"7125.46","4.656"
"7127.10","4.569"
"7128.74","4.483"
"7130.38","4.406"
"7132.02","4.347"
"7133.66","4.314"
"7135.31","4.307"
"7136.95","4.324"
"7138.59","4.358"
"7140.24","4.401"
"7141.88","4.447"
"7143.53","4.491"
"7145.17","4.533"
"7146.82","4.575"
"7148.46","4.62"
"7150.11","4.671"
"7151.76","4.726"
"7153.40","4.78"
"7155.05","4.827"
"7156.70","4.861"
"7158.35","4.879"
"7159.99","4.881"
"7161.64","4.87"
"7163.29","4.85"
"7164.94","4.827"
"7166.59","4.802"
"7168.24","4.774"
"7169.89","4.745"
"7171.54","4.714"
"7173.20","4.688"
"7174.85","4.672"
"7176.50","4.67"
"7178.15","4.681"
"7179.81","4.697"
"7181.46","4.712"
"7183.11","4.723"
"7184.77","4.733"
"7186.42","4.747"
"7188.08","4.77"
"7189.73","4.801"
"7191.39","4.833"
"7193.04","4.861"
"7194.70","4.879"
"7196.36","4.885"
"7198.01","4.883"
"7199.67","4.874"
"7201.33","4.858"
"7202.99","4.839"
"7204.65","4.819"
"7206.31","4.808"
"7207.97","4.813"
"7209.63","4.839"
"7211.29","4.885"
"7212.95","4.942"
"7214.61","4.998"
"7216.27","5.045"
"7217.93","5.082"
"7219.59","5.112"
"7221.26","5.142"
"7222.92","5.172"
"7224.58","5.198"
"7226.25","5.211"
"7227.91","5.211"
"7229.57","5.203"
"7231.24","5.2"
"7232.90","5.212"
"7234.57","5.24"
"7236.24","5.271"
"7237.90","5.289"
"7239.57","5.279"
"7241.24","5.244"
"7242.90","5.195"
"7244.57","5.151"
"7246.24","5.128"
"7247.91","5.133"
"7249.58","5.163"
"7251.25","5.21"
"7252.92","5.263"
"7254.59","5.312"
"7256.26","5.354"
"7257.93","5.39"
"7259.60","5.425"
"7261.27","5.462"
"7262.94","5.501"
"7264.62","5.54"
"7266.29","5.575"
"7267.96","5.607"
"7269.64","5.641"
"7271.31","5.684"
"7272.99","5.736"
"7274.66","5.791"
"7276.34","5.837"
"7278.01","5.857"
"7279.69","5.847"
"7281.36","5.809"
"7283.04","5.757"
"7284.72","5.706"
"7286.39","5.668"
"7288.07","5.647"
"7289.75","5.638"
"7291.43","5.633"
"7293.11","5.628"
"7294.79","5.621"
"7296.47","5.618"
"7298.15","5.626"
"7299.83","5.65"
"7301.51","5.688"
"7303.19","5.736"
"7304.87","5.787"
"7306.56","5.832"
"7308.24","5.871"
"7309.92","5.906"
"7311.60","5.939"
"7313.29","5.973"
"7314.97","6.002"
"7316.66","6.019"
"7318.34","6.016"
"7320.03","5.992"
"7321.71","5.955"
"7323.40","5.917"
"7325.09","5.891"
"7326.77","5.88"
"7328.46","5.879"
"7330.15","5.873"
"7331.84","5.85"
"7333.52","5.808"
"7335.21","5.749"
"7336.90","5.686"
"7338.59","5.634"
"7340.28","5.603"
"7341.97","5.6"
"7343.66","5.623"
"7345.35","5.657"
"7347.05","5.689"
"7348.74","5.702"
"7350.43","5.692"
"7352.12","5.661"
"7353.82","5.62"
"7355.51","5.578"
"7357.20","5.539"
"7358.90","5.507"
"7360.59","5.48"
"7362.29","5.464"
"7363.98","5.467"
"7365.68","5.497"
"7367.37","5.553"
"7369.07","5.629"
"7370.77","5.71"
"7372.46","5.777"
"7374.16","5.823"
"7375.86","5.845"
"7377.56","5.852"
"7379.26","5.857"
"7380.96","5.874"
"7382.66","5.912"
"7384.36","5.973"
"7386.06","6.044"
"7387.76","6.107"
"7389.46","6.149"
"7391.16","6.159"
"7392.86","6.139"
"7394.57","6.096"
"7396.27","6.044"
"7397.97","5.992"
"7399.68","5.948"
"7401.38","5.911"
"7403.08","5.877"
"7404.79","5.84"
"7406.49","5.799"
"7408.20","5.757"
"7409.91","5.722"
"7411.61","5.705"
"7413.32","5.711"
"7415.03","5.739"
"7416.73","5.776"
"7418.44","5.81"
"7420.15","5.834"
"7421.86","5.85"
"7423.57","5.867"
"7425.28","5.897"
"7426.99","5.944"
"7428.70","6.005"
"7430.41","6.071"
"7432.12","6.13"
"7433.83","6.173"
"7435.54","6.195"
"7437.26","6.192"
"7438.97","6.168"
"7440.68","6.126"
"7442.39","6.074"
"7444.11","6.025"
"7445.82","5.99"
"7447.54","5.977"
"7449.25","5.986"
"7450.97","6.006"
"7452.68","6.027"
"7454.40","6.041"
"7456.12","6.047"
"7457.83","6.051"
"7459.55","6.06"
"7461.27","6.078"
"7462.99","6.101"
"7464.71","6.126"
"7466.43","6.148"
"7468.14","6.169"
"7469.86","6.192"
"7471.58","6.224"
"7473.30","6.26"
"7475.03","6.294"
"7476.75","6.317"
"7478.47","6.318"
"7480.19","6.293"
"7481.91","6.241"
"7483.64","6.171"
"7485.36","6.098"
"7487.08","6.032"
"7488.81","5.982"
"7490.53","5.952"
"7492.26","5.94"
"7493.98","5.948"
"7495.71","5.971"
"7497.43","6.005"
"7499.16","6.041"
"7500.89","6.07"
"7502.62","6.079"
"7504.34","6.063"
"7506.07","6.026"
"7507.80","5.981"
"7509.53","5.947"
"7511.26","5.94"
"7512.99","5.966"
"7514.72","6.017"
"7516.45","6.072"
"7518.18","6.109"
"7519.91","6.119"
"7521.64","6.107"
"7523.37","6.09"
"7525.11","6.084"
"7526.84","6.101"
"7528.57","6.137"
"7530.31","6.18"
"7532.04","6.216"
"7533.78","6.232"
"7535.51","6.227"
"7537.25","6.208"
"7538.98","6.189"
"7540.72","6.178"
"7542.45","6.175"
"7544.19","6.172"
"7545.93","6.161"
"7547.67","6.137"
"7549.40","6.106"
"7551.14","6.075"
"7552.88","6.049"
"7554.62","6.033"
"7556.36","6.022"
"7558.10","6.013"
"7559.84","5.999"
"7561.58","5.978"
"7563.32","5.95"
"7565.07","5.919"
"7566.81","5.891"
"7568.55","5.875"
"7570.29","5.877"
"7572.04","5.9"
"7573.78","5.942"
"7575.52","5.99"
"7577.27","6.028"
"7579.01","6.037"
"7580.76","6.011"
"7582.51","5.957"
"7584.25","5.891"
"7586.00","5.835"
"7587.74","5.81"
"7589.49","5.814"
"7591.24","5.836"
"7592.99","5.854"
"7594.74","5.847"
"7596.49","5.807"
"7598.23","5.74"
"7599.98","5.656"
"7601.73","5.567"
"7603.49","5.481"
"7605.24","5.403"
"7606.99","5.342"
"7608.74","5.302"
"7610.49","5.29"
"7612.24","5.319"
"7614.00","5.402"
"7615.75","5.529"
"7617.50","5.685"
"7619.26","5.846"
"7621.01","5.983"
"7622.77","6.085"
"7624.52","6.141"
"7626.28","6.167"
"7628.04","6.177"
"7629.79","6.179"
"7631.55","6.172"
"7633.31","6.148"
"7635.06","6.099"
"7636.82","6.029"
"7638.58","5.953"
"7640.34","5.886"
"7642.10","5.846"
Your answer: 0.054 mag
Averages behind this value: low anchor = 4.81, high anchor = 6.08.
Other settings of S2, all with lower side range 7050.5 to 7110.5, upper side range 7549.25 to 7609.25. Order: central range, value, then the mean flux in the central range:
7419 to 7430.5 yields -0.06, 5.91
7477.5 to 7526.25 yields -0.06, 6.06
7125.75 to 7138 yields 0.17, 4.41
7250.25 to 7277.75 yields -0.03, 5.53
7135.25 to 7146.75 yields 0.17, 4.43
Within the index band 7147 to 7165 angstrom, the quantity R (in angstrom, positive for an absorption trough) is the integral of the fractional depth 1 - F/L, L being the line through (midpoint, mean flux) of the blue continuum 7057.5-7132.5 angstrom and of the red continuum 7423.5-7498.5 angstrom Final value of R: 1.3 angstrom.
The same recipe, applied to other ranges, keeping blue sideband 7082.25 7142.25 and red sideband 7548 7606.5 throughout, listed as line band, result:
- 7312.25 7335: -2.77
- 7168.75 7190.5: 0.96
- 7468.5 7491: -2.13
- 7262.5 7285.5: -2.44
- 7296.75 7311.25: -1.47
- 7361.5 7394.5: -2.62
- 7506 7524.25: -0.95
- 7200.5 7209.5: 0.31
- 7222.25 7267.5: -1.68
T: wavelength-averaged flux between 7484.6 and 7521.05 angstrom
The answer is 6.02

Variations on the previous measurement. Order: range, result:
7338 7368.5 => 5.59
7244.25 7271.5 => 5.38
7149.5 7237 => 4.9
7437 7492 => 6.12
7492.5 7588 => 6.04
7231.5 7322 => 5.59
